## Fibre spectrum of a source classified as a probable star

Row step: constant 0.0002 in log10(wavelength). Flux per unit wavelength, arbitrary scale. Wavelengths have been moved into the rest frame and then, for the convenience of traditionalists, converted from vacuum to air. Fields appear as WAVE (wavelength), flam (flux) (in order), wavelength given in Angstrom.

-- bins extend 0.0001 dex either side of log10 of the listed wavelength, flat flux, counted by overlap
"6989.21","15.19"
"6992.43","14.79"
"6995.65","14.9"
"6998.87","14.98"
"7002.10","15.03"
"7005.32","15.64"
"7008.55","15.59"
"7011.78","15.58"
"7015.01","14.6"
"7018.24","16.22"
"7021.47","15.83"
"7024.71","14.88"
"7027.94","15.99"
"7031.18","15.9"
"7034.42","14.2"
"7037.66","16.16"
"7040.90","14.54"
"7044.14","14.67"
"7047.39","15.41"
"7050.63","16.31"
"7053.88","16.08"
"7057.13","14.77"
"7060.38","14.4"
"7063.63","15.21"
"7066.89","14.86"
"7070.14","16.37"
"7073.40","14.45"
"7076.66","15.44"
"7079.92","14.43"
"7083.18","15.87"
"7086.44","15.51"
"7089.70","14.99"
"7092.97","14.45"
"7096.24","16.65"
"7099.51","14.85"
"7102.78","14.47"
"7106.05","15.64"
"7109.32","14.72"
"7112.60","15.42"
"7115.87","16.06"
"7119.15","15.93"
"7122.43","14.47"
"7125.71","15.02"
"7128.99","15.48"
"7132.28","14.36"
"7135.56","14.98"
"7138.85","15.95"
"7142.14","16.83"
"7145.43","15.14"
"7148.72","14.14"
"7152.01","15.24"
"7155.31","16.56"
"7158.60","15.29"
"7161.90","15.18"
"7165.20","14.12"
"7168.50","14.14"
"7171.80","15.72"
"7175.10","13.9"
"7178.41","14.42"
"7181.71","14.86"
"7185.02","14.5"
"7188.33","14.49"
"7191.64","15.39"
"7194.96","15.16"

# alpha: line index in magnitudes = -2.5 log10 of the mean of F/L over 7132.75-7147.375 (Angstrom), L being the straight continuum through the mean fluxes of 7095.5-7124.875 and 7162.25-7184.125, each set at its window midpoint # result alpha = -0.04 mag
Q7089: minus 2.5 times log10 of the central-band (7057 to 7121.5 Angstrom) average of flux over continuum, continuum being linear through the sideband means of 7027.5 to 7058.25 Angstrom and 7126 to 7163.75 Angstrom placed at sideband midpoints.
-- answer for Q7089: 0.01 mag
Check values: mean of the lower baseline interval 15.4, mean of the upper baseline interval 15.4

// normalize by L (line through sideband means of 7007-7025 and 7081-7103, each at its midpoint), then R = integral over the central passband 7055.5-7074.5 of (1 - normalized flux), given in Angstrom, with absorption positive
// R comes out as 0.4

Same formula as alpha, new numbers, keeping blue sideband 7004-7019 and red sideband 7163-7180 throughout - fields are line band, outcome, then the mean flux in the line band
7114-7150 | -0.04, 15.3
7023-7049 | 0.01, 15.2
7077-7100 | -0.02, 15.3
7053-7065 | 0.01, 15.1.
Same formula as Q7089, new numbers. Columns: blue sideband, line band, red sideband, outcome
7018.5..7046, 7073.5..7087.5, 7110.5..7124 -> 0.013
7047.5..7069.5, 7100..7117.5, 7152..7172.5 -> 0.000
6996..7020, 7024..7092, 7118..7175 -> 0.002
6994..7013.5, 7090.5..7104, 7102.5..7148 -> 0.015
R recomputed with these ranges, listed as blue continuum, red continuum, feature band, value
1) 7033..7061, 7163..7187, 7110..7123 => -0.57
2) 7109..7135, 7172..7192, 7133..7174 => -0.92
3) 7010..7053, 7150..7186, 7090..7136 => -0.20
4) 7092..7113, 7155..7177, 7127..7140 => -0.11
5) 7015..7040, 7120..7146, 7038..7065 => 0.41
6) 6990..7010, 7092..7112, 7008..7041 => -0.63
